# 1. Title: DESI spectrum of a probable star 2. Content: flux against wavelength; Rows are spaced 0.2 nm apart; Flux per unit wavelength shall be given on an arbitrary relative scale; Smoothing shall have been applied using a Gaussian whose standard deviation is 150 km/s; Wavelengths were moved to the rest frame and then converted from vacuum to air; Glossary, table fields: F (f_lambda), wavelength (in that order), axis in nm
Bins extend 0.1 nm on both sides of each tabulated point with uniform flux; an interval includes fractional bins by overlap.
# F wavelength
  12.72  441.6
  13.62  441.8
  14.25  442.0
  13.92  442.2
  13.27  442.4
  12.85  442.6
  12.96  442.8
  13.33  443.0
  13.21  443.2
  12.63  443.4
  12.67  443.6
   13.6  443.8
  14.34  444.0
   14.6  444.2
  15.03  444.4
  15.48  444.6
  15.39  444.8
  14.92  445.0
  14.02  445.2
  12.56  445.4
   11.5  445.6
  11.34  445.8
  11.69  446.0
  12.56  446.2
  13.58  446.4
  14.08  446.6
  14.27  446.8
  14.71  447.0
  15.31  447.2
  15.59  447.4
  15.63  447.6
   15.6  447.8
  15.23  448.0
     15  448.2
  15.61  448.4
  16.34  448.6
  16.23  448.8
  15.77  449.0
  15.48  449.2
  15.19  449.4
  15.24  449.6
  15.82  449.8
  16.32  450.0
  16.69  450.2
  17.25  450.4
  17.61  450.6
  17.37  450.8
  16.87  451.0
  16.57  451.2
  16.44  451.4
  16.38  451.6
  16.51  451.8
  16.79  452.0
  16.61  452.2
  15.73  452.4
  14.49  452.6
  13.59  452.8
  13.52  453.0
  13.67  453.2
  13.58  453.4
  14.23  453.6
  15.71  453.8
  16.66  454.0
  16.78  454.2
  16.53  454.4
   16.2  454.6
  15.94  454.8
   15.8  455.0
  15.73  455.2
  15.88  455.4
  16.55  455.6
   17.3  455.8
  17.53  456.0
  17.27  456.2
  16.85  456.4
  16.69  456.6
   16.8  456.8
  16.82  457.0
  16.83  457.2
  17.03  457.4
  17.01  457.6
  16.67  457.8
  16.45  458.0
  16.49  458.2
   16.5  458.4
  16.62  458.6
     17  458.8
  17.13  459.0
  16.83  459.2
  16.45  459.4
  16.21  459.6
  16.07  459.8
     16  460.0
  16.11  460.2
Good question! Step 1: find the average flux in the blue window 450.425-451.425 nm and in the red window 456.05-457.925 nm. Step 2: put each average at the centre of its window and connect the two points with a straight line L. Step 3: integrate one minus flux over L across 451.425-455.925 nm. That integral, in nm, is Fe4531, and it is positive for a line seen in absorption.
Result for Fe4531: 0.345 nm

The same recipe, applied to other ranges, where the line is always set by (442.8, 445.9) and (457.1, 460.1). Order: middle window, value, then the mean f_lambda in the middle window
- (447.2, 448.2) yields -0.08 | 15.4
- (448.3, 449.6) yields -0.10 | 15.7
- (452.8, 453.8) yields 0.10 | 13.9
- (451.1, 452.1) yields -0.09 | 16.5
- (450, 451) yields -0.15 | 17.1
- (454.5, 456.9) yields -0.08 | 16.5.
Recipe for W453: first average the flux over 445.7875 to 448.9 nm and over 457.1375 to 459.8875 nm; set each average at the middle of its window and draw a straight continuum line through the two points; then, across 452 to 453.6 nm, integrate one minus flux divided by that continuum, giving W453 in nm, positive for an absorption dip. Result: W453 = 0.106 nm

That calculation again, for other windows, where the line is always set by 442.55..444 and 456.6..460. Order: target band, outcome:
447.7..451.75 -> -0.42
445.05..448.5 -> -0.01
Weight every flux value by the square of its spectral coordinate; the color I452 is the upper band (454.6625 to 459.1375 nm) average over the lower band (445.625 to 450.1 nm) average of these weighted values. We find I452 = 1.17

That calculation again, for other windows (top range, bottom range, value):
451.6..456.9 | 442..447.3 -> 1.22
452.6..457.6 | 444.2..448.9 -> 1.15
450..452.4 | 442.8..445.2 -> 1.23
